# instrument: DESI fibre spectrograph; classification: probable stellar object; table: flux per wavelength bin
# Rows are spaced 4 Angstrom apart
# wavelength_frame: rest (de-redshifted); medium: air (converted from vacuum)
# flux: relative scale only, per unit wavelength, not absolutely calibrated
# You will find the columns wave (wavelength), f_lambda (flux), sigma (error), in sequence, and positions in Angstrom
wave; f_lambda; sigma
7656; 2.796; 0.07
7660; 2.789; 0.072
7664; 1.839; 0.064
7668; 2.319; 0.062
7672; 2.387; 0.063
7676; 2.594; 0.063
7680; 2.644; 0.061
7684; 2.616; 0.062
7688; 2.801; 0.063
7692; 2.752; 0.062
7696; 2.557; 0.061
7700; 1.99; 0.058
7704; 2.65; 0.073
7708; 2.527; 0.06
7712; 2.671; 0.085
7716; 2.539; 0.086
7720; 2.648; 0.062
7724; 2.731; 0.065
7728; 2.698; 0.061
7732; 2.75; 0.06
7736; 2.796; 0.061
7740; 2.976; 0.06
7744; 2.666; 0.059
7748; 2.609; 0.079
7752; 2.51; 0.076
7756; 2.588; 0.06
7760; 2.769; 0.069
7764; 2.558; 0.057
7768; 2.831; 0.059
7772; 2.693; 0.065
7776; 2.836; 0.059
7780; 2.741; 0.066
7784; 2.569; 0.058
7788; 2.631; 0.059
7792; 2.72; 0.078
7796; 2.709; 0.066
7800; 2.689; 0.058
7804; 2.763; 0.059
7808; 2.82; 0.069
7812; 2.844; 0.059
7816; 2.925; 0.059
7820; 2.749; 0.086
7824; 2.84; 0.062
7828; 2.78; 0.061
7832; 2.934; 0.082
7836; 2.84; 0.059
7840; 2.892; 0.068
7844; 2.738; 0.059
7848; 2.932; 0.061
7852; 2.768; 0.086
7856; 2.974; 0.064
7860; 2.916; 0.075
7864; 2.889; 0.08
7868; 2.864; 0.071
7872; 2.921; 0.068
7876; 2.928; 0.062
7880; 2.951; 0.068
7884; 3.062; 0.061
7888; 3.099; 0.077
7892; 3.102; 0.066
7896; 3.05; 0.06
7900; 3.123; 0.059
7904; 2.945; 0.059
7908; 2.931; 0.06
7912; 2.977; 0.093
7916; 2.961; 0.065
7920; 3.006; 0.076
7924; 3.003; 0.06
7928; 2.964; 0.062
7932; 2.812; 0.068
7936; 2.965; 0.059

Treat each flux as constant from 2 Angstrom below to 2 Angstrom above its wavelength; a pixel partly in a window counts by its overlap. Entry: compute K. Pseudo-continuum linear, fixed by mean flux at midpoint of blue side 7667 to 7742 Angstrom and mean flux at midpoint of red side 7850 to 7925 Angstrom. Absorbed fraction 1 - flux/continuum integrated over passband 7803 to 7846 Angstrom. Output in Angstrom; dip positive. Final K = 0.3 Angstrom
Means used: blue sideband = 2.62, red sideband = 2.97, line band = 2.83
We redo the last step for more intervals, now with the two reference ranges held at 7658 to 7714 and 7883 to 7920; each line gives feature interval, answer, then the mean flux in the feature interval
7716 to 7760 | -1.0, 2.69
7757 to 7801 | 0.5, 2.7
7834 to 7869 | 0.5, 2.87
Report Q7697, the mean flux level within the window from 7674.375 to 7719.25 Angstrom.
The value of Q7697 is 2.58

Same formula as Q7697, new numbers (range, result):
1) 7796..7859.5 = 2.83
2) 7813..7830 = 2.82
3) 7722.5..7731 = 2.72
